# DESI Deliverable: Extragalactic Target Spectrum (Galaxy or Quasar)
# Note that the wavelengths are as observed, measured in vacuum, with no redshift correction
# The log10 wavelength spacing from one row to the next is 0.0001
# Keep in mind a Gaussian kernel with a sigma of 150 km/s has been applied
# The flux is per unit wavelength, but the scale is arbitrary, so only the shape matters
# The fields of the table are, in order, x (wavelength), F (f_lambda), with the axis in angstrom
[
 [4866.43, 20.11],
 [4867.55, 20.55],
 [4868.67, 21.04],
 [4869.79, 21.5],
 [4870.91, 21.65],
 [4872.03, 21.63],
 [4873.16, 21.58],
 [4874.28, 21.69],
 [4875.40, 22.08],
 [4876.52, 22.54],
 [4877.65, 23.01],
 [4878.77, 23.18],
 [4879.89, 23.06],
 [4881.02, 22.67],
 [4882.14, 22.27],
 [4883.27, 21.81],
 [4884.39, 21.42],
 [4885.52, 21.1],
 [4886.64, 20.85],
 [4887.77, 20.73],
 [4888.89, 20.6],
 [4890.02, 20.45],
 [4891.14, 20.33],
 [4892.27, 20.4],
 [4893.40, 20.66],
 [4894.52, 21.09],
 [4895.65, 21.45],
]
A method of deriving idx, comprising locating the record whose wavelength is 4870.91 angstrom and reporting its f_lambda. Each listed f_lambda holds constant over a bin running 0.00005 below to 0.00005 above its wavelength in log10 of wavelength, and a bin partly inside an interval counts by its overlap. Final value 21.65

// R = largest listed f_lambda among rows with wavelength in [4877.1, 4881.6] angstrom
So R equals 23.18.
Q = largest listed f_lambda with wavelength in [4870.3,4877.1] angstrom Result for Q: 22.54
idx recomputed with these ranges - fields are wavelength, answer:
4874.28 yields 21.69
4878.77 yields 23.18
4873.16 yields 21.58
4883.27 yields 21.81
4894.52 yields 21.09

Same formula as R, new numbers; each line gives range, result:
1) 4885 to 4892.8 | 21.1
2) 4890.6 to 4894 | 20.66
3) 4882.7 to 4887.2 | 21.81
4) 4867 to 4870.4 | 21.5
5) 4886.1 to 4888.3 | 20.85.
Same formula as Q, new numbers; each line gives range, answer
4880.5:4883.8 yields 22.67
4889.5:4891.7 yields 20.45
